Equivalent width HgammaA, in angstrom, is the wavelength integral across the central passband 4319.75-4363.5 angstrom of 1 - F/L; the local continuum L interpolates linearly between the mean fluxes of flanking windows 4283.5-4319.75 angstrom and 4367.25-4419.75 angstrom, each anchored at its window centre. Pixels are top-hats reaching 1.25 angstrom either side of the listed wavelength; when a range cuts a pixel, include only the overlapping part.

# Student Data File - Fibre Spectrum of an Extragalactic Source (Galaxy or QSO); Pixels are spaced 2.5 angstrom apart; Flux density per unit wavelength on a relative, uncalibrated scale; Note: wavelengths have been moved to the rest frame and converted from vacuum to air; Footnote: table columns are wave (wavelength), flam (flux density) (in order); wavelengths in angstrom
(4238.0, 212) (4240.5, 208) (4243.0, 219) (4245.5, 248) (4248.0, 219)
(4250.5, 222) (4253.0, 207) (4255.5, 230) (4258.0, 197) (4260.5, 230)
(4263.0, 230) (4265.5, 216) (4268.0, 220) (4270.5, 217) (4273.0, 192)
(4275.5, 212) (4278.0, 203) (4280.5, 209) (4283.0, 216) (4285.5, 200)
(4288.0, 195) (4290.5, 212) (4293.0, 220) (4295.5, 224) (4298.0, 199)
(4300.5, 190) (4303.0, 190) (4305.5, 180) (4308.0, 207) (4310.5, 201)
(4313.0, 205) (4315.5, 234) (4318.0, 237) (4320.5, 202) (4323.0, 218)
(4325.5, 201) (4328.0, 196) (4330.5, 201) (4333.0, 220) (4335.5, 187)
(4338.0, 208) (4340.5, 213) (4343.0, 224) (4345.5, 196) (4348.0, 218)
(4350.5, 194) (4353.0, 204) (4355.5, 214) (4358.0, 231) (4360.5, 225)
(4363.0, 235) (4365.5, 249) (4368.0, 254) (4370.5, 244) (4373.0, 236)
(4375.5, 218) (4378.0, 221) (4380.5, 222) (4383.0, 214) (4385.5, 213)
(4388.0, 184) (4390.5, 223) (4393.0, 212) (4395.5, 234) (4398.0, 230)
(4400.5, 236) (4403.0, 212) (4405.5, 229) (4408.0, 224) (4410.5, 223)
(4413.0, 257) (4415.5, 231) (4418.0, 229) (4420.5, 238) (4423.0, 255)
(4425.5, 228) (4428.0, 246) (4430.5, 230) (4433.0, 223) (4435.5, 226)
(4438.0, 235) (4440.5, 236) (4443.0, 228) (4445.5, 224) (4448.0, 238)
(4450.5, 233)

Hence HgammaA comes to 1.0 angstrom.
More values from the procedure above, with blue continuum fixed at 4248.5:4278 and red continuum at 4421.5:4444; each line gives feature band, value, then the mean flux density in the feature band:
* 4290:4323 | 1.8 angstrom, 208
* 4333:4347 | 1.0 angstrom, 207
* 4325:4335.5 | 0.9 angstrom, 203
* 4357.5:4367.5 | -0.5 angstrom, 237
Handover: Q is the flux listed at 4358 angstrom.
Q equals 231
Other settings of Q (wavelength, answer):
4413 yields 257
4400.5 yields 236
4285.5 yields 200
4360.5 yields 225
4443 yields 228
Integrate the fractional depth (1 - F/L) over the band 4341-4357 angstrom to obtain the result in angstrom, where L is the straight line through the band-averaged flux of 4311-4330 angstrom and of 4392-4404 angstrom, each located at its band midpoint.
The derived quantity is 0.6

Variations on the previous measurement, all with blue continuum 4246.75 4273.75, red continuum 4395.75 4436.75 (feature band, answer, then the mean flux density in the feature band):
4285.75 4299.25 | 0.7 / 209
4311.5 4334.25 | 1.1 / 213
